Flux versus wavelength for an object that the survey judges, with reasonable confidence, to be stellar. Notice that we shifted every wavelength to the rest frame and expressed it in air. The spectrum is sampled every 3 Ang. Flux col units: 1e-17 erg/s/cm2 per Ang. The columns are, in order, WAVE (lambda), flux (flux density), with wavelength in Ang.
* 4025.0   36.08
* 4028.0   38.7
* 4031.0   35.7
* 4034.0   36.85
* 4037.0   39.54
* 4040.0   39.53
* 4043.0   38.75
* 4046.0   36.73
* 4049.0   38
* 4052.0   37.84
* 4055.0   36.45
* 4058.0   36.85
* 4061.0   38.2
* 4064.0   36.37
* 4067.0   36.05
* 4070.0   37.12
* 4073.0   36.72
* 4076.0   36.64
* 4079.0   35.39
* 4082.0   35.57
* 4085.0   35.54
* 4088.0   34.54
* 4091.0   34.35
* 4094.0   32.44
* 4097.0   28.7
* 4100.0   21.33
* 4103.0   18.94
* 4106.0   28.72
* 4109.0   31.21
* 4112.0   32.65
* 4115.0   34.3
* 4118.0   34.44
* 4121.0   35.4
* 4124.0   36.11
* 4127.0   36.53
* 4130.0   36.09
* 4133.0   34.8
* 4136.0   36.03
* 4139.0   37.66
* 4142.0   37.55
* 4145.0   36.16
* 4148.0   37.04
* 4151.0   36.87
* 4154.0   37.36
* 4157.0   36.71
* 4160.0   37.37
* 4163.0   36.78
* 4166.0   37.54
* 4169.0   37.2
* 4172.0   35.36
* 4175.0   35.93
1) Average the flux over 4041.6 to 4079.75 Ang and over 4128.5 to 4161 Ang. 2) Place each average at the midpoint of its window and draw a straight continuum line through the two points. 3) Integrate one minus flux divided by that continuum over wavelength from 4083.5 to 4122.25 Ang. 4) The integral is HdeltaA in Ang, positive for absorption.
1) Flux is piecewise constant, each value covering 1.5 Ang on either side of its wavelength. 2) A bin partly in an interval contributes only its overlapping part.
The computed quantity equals 6.2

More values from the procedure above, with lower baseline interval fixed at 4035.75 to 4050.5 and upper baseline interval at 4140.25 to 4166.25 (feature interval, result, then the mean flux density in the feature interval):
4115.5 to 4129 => 0.68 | 35.5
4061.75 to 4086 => 1.17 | 36.3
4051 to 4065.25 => 0.43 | 37.1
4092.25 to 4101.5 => 2.47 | 27.7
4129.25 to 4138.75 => 0.36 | 35.9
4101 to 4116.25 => 3.56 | 28.8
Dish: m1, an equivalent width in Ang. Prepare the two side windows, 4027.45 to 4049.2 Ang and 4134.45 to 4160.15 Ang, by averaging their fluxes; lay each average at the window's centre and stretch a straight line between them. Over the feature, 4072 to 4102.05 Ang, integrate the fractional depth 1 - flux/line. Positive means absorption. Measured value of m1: 3.8 Ang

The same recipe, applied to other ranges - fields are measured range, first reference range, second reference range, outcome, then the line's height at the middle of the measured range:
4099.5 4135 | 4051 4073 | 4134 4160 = 4.7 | 36.9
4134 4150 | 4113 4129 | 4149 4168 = -0.2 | 36.3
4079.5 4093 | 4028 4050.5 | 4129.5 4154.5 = 0.9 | 37.3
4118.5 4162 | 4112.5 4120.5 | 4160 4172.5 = -1.2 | 35.5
